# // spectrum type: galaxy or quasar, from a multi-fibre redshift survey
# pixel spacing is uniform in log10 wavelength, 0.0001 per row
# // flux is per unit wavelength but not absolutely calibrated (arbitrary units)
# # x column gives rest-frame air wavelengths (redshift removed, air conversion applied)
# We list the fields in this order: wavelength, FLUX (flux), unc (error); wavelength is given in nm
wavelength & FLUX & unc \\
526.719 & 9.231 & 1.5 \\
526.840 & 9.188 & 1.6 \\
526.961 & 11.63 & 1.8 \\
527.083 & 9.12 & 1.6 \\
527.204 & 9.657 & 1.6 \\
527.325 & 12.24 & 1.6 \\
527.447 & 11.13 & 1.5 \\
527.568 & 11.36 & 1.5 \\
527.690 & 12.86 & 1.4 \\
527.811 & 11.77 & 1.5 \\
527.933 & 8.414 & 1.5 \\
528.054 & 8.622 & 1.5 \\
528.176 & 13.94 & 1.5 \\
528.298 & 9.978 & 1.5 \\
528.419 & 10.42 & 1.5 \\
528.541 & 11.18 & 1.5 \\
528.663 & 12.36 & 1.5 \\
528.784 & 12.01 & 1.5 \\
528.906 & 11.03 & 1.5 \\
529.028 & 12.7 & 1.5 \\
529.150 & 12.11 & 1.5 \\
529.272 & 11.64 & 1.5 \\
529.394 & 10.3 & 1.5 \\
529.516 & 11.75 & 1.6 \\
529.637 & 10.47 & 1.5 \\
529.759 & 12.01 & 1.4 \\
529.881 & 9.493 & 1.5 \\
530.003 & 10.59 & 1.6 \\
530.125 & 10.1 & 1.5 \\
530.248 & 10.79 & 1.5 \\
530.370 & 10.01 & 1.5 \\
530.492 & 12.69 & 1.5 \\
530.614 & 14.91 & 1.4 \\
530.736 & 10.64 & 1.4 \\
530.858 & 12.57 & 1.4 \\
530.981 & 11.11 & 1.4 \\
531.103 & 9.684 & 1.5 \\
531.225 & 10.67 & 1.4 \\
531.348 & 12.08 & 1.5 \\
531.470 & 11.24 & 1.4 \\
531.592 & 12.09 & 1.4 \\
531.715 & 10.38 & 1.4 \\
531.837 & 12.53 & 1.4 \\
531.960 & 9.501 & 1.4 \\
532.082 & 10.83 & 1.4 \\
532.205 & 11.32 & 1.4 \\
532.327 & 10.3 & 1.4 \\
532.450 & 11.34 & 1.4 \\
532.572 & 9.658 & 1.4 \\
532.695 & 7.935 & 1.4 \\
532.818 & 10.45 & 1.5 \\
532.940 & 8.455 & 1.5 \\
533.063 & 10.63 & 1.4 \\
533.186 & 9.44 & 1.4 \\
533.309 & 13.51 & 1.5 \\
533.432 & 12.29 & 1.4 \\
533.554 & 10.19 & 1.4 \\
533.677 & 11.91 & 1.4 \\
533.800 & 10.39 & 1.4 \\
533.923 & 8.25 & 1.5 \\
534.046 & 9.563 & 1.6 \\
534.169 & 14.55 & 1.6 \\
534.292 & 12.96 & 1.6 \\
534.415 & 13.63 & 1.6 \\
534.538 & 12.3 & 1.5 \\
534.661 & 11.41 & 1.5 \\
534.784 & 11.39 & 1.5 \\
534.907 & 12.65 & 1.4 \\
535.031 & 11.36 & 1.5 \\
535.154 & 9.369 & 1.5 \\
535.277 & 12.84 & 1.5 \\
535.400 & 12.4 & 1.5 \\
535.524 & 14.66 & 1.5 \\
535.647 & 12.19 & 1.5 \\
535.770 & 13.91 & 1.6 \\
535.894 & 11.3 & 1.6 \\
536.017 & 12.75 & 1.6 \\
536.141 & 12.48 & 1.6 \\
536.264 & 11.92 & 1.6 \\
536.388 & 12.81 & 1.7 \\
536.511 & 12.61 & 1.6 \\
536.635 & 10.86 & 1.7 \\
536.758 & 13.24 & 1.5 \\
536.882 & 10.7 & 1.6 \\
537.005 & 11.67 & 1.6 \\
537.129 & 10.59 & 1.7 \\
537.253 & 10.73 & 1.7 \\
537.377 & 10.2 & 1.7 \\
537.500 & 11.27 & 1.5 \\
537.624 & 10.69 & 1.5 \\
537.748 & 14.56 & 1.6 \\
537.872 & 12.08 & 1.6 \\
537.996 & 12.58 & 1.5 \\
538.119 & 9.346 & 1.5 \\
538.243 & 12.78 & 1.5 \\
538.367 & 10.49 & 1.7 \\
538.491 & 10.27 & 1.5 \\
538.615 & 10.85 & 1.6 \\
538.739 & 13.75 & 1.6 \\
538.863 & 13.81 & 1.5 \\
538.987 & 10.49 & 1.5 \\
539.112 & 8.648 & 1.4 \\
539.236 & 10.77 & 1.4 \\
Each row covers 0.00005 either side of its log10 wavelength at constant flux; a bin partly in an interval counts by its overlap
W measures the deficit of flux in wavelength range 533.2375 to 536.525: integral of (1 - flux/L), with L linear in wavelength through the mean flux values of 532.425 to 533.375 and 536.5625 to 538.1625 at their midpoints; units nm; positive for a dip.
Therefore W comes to -0.40 nm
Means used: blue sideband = 10.1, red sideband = 11.5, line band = 12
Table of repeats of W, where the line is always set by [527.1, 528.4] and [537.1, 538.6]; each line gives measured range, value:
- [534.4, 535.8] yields -0.133 nm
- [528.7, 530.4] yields -0.019 nm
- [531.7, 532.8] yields 0.066 nm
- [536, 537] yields -0.077 nm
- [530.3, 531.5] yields -0.057 nm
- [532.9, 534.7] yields -0.029 nm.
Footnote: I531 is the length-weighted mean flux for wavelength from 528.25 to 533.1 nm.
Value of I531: 11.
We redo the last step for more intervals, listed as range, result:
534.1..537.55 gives 12.1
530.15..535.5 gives 11.2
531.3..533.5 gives 10.8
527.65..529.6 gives 11.3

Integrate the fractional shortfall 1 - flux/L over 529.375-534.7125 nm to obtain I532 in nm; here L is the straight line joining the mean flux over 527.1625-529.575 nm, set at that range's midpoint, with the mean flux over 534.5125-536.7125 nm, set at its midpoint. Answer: 0.30 nm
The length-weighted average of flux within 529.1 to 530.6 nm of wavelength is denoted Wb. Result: 11.1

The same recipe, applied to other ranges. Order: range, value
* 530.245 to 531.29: 11.5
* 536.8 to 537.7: 10.9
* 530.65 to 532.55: 11.1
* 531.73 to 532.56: 10.9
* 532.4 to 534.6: 11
